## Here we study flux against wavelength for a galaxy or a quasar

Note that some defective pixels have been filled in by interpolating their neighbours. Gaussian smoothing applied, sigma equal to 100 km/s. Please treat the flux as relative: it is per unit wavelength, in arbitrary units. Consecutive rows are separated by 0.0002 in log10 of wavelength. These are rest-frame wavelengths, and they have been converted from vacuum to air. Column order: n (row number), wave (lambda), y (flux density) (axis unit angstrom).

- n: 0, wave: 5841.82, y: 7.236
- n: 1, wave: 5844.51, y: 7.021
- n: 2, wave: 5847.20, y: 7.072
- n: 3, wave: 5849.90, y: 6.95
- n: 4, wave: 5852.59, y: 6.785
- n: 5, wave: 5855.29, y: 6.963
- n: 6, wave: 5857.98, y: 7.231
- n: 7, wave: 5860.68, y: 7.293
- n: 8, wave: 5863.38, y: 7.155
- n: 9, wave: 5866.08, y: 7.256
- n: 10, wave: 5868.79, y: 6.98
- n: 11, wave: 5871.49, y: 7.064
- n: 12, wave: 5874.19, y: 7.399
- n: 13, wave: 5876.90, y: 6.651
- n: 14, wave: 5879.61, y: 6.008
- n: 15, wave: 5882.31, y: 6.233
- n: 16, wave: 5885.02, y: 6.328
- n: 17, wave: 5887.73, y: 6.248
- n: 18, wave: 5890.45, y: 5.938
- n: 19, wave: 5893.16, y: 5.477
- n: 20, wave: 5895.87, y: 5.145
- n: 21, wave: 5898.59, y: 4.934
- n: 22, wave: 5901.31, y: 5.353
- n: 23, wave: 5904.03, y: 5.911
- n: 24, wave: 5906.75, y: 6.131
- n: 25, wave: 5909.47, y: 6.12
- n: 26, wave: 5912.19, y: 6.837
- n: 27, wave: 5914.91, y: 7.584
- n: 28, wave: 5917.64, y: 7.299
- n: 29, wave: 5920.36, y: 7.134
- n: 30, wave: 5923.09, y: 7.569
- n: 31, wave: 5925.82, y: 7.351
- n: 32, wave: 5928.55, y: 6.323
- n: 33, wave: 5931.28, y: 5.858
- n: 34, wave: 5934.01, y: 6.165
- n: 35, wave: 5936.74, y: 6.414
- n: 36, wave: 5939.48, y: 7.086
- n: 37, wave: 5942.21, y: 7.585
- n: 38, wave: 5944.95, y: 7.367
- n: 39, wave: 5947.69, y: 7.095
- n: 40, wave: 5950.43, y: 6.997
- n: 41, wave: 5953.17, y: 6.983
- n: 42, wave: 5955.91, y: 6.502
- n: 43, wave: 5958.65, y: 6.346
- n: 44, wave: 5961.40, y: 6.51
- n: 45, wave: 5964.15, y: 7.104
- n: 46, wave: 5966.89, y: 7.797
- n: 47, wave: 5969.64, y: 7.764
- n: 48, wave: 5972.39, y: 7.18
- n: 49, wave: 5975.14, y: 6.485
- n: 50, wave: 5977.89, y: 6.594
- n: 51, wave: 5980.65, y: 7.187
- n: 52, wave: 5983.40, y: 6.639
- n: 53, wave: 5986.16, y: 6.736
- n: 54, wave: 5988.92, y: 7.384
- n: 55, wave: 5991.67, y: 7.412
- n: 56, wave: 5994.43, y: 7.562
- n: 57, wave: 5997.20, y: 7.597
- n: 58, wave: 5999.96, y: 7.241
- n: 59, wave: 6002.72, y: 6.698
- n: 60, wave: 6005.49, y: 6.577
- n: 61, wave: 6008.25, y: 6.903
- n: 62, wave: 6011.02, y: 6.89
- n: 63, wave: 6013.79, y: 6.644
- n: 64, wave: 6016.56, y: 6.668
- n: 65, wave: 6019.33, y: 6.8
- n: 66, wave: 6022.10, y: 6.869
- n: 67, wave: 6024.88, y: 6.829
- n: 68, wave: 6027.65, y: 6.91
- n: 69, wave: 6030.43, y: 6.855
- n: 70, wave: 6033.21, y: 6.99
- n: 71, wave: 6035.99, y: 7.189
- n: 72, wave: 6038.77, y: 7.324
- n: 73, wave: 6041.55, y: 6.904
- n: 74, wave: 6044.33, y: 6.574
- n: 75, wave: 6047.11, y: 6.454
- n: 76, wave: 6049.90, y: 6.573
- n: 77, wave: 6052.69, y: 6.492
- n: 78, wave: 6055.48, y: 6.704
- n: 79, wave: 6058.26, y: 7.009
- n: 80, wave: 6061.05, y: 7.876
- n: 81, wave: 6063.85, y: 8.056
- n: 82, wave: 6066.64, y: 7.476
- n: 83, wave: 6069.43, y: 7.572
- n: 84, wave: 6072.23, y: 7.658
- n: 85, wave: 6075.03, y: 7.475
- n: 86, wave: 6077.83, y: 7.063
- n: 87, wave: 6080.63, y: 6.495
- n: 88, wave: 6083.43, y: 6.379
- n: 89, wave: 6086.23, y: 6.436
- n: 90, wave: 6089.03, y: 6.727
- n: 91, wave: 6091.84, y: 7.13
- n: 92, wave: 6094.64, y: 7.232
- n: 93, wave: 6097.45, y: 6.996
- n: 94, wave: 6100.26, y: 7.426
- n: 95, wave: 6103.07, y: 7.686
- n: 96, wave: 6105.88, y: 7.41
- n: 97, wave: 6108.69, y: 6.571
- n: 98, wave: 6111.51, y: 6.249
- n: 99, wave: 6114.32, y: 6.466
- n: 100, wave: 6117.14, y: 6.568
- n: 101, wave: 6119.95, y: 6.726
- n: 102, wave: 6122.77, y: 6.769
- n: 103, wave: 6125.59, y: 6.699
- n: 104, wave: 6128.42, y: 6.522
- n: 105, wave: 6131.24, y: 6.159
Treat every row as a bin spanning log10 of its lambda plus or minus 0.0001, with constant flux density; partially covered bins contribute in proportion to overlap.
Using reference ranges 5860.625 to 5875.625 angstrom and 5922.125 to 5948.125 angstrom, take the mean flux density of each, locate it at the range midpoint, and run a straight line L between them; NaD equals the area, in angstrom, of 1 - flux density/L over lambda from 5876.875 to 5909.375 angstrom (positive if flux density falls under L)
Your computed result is 5.62 angstrom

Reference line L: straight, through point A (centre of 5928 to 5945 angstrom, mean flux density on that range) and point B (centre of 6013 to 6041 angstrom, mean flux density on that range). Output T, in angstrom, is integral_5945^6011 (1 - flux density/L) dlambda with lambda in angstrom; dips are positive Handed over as -2.40 angstrom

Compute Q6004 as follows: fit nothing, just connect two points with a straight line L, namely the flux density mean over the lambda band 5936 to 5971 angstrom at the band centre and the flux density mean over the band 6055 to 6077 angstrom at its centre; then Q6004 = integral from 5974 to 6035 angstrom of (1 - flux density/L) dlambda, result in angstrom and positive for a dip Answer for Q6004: 2.7 angstrom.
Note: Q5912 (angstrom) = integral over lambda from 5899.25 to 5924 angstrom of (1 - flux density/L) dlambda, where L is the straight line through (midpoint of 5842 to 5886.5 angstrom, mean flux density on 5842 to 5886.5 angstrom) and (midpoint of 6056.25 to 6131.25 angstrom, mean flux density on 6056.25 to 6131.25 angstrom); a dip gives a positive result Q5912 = 1.2 angstrom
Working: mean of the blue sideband 6.91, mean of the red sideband 7.01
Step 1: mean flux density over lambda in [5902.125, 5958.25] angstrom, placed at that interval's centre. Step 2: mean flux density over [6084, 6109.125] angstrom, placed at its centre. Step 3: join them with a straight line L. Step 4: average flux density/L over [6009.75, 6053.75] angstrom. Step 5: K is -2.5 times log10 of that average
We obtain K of 0.02 mag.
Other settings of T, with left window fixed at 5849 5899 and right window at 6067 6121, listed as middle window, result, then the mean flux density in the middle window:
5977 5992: -0.5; 6.98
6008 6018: 0.1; 6.76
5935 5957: -1.0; 7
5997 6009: -0.3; 6.95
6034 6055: 0.3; 6.79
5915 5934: -0.8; 6.91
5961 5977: -1.0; 7.16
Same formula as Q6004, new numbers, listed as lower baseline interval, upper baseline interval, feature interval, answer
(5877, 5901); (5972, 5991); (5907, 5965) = -4.5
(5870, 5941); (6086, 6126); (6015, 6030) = -0.3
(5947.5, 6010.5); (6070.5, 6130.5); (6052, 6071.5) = -1.2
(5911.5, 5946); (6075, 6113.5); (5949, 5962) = 0.5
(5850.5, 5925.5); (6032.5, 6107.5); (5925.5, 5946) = -0.1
